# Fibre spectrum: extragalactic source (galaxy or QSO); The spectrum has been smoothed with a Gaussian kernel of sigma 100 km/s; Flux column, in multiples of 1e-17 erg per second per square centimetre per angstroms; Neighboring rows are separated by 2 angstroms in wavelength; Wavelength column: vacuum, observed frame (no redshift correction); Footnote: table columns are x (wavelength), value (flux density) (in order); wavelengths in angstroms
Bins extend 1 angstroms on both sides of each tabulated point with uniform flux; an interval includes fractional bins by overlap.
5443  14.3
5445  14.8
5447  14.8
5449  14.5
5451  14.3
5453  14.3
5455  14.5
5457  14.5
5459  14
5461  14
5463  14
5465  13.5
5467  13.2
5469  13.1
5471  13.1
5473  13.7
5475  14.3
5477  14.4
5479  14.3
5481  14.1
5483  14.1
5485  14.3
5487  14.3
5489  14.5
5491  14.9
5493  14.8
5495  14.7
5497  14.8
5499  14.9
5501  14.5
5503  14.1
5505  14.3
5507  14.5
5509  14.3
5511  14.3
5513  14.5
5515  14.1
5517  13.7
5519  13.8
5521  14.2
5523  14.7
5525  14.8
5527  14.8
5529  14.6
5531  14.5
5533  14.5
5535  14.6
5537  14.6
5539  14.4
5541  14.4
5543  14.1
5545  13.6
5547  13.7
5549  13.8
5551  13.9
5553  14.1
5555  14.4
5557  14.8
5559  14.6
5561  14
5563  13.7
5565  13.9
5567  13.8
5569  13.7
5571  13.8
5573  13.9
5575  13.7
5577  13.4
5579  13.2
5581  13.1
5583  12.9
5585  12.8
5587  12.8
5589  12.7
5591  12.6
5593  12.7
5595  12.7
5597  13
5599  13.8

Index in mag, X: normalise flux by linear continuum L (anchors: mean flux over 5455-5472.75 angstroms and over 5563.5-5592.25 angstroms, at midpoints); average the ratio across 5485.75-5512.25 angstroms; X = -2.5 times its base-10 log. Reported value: -0.07 mag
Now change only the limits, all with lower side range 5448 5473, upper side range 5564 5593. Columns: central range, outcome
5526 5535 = -0.08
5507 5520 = -0.04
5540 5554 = -0.04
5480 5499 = -0.06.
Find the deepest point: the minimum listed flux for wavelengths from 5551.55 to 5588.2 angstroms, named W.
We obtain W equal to 12.8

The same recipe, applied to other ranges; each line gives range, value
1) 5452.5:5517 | 13.1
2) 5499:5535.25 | 13.7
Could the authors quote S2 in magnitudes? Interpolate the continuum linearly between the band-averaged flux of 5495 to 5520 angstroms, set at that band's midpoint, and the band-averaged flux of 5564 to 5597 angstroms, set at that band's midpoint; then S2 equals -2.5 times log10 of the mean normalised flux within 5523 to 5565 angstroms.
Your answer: -0.04 mag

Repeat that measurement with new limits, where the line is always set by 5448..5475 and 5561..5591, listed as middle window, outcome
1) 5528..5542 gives -0.07 mag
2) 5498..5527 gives -0.05 mag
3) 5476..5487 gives -0.03 mag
